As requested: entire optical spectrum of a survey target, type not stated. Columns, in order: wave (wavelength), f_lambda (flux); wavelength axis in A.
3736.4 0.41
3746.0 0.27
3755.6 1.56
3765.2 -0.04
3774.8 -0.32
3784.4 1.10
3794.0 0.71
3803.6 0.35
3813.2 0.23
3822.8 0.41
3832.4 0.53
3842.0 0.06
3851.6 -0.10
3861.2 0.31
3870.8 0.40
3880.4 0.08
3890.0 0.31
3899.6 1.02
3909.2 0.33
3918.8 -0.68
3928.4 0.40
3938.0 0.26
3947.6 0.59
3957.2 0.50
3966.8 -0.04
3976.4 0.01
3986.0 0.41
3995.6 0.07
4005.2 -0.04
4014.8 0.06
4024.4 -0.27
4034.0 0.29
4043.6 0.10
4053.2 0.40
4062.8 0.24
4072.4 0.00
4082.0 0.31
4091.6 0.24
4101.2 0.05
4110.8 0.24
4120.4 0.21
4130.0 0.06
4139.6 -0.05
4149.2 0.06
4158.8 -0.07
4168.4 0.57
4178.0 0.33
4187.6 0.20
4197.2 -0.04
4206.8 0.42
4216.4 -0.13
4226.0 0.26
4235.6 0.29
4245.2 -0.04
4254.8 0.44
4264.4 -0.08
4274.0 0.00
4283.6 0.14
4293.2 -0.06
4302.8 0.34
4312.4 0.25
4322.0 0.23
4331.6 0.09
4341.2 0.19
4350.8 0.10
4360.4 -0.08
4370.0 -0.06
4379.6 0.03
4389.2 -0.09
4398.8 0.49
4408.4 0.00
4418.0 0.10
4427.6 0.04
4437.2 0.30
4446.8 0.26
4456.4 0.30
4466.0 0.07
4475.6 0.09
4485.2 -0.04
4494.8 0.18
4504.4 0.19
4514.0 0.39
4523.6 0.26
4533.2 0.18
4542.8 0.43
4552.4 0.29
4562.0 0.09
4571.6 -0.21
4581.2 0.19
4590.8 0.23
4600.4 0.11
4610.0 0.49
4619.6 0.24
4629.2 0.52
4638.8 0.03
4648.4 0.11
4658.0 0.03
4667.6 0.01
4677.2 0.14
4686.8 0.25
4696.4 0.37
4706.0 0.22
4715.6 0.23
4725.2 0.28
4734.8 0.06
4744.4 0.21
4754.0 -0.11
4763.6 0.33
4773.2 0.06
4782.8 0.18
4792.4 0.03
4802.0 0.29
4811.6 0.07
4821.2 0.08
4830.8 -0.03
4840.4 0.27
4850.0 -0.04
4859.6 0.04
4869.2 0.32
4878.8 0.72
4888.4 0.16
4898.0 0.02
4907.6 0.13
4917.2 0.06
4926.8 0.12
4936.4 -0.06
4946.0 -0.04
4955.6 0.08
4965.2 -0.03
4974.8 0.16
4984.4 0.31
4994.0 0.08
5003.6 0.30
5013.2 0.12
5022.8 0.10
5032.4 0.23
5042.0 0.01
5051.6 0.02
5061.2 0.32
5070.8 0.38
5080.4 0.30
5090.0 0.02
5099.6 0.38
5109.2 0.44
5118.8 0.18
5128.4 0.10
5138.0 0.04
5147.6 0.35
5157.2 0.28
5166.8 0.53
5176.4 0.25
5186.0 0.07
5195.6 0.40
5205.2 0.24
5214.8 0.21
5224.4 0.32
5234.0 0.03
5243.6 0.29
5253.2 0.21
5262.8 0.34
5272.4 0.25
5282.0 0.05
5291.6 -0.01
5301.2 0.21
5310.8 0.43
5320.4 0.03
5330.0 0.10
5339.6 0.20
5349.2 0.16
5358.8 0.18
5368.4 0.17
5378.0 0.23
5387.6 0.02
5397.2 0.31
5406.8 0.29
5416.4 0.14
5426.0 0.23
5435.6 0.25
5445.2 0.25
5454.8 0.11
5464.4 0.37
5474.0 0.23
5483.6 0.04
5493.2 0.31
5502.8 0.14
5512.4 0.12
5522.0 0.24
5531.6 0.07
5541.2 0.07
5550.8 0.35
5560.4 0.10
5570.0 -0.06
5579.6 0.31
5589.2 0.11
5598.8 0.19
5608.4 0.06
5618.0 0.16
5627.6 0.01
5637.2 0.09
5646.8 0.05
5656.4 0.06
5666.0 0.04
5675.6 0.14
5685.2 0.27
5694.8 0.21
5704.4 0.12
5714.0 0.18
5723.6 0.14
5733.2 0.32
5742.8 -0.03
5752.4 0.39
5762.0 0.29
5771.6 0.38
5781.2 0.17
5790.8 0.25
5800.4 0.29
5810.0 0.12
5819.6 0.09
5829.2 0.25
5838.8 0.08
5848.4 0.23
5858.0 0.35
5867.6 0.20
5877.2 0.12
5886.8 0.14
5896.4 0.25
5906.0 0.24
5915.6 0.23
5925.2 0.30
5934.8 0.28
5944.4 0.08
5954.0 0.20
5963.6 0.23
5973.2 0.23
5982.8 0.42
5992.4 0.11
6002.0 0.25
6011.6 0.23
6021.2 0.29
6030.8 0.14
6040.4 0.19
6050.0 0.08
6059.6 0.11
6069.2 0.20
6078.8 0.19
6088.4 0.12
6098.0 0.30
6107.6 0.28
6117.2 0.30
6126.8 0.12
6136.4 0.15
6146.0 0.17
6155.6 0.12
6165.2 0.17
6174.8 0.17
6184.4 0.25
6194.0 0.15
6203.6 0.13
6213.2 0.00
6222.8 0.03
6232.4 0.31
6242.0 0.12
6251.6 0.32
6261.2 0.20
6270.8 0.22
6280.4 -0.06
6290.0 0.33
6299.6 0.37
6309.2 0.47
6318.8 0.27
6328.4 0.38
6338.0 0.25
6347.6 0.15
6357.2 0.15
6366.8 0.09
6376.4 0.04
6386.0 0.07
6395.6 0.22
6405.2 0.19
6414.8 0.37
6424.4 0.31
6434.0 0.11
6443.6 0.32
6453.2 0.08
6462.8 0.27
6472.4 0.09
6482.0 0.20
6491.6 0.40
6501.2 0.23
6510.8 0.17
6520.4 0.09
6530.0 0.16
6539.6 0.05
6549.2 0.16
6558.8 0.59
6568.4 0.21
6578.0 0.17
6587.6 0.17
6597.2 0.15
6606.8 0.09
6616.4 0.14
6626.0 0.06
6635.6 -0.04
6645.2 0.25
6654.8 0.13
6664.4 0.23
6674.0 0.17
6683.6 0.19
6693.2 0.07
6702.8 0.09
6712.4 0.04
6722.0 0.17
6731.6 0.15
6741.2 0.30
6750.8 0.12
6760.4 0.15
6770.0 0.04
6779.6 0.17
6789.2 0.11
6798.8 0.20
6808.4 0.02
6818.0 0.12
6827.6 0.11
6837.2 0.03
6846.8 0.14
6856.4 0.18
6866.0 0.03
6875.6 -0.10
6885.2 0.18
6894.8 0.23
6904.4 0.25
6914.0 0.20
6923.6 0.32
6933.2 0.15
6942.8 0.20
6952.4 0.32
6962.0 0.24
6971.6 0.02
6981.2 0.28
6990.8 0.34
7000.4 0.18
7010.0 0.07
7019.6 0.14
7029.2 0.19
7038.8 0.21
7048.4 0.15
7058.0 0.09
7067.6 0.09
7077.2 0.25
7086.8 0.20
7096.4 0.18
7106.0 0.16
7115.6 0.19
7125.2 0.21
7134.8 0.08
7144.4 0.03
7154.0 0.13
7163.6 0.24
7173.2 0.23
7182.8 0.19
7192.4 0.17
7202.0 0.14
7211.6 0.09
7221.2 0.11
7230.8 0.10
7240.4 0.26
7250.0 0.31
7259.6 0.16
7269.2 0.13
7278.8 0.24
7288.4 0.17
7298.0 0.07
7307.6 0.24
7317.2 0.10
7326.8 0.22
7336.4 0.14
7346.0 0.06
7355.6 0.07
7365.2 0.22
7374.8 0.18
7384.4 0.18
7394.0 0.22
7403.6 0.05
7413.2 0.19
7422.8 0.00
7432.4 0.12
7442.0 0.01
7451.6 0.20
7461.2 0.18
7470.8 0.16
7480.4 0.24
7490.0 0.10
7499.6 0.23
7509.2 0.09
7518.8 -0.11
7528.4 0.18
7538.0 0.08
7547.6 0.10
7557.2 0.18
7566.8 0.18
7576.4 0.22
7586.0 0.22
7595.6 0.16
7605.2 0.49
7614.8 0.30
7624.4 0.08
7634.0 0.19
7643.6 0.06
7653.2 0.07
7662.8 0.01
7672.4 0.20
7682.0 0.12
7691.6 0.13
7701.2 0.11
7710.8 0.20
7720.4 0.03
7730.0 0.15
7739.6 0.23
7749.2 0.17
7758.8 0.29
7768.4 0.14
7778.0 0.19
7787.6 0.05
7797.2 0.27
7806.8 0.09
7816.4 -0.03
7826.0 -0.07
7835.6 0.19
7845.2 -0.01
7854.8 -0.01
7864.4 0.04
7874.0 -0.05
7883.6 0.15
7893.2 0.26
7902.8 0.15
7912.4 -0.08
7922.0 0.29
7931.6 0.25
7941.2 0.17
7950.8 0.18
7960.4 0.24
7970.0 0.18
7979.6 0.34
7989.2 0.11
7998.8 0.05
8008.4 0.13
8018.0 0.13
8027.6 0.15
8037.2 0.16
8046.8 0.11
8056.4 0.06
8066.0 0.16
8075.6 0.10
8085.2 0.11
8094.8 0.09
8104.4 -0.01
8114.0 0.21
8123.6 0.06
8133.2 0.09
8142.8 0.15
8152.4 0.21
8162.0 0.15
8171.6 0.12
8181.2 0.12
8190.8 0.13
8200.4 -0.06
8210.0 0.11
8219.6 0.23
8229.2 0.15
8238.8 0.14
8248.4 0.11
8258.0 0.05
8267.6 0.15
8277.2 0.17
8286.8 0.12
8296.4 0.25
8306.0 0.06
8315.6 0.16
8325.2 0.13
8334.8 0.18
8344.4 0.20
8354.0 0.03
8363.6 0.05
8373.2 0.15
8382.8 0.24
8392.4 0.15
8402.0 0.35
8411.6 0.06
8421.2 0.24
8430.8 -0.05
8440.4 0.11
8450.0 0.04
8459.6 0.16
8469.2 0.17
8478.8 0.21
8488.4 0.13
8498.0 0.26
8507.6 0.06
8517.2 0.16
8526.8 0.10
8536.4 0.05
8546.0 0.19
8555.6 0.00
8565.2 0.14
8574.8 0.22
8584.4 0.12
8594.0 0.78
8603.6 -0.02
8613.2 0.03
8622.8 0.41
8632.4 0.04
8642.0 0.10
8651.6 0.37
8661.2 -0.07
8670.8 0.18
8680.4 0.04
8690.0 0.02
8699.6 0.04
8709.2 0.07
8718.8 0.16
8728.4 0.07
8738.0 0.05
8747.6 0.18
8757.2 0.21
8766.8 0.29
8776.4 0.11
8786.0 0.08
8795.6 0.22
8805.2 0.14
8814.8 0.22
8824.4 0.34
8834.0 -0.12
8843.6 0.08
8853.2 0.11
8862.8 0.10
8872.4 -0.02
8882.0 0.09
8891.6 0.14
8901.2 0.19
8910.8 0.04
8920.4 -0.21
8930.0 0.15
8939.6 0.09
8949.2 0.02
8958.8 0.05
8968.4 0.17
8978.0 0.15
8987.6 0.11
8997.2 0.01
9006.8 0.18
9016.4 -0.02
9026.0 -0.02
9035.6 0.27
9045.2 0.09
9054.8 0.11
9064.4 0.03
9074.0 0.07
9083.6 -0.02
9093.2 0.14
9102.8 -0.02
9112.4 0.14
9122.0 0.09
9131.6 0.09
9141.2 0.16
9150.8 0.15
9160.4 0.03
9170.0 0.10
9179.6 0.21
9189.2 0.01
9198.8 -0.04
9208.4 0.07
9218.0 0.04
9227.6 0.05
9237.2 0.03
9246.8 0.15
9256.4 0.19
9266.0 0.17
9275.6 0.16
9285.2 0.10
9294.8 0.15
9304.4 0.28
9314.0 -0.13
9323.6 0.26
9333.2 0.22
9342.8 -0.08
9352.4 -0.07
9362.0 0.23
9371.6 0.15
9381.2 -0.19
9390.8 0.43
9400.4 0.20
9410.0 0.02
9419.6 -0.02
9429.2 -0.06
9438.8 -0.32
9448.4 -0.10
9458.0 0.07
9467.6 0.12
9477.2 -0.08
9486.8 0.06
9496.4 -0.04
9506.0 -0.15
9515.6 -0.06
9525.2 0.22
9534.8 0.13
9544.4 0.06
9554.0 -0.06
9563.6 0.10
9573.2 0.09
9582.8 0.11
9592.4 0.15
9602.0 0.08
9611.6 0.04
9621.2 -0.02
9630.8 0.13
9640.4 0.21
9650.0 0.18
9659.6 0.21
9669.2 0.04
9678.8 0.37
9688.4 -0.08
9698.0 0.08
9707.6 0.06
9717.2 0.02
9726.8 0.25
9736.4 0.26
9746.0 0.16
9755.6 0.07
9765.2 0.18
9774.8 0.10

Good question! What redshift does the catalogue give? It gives 0.309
